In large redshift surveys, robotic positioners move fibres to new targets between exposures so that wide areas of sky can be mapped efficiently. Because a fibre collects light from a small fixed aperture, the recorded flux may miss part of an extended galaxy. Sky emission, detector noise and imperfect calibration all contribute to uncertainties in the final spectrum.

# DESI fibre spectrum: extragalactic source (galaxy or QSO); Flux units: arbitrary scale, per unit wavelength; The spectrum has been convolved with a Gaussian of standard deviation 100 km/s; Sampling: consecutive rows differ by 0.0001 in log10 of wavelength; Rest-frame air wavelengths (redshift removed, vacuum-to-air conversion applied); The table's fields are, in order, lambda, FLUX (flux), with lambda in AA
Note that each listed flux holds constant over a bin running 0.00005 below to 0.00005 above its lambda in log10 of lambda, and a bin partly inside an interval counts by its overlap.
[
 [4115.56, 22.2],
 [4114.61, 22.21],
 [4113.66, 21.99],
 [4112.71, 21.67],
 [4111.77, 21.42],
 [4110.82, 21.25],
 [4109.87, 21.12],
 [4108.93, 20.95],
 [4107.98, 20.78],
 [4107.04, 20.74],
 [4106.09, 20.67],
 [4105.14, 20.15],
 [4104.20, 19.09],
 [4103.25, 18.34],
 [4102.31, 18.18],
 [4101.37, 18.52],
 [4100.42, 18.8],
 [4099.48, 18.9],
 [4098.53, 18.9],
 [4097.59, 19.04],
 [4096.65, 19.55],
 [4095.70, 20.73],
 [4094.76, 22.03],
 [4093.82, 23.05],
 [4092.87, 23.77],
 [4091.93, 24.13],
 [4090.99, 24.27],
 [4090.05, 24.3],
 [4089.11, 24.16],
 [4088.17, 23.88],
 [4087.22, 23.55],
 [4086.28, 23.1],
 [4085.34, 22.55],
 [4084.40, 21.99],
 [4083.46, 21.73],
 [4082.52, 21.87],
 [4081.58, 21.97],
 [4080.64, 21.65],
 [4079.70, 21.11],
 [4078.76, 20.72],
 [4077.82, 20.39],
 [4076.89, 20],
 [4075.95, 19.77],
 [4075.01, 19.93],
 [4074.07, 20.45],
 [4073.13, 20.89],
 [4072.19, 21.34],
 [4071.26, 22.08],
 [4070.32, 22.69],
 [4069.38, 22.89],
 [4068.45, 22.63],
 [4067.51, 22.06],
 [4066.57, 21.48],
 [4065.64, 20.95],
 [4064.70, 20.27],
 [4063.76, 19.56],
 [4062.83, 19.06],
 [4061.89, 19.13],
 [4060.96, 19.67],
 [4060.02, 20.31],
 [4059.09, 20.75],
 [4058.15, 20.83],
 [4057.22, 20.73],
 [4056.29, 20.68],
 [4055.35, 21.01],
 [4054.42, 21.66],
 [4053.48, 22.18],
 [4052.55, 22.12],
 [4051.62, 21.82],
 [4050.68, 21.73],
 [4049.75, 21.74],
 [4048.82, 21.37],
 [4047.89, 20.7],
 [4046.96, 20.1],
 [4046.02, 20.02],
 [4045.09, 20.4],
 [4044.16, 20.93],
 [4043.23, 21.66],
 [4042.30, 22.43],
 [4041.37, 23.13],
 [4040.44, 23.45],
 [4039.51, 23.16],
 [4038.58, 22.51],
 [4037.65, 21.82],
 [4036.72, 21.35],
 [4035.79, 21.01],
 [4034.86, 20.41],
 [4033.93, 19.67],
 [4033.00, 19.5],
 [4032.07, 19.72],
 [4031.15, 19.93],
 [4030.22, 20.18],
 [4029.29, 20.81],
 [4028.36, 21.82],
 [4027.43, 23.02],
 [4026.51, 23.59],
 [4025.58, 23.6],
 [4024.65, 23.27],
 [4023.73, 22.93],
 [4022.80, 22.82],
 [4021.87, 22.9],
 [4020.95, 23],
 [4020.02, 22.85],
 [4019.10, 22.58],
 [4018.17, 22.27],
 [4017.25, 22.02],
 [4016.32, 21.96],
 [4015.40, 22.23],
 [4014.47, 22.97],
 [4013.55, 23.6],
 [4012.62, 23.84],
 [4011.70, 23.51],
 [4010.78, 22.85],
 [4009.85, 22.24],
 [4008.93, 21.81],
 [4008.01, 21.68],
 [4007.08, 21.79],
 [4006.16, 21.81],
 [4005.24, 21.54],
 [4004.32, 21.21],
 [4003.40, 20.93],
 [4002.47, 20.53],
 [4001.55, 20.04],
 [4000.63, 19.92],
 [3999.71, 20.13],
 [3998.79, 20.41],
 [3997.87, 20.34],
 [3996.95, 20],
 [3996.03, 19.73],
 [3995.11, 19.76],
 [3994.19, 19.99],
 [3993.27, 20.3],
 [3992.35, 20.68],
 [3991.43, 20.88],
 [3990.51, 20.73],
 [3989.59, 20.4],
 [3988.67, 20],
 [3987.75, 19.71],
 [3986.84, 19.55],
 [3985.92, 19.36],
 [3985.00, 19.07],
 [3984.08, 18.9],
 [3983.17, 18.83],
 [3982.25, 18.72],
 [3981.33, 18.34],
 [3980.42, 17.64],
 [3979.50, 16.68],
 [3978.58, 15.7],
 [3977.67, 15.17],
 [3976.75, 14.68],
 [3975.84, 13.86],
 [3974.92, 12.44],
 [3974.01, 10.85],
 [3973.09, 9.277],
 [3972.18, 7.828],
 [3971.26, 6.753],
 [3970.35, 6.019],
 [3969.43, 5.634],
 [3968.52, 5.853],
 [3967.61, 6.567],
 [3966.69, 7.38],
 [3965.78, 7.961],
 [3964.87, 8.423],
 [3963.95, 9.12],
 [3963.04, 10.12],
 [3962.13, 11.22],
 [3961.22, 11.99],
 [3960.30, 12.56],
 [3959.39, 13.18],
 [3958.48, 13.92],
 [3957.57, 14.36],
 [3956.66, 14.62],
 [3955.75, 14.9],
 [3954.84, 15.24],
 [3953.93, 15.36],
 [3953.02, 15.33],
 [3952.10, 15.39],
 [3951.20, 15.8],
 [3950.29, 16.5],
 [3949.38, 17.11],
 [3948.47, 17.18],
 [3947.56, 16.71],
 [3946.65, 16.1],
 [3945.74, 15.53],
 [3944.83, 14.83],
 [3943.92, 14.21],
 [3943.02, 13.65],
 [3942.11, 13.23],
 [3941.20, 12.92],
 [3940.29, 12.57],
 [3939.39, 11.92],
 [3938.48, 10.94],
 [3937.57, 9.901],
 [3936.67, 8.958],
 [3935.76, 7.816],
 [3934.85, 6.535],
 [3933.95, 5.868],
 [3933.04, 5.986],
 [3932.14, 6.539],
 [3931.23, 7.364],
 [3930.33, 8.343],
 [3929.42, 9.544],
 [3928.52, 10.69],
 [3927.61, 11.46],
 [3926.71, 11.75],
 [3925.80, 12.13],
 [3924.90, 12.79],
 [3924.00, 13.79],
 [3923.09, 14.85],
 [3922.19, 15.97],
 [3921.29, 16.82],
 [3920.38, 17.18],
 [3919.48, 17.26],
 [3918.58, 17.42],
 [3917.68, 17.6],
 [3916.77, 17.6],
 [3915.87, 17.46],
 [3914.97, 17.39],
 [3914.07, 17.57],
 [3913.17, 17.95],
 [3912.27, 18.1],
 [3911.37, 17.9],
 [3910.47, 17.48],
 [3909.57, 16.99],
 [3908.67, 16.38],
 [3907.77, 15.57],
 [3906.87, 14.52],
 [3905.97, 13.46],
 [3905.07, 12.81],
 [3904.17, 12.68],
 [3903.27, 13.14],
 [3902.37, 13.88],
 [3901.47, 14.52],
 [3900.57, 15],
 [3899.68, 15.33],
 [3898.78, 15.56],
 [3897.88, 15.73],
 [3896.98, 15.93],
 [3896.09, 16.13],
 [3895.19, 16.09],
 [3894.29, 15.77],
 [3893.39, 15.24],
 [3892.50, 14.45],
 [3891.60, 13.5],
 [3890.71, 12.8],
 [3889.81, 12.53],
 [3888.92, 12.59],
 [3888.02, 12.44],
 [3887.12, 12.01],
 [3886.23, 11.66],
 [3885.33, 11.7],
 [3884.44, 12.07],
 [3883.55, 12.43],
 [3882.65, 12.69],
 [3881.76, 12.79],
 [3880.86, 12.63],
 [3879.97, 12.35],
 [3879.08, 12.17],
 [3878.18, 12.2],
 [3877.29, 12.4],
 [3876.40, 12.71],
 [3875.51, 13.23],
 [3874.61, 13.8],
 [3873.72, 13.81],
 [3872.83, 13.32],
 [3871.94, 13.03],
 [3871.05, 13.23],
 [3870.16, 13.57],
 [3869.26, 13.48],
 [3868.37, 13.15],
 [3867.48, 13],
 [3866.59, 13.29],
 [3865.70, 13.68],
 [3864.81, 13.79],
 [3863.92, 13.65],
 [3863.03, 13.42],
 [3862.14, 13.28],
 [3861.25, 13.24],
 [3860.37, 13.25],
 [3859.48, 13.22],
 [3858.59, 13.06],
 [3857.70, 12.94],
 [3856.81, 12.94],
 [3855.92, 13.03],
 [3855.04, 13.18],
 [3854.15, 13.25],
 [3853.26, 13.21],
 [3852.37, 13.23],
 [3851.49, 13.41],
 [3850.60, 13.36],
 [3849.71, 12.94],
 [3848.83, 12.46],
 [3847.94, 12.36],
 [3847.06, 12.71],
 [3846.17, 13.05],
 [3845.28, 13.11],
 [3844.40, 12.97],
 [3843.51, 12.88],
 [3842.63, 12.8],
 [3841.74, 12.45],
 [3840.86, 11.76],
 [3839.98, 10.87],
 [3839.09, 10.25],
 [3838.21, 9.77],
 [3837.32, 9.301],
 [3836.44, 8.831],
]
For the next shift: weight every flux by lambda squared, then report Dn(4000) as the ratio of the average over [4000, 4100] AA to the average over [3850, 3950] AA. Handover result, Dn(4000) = 1.7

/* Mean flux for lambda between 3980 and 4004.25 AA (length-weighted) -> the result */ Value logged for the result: 19.8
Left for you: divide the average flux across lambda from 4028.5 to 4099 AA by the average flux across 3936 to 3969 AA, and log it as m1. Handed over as 1.67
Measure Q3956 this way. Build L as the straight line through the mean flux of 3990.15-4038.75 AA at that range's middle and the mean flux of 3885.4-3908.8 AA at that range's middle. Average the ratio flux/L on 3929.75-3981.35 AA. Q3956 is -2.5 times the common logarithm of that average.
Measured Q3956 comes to 0.44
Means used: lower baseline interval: 14.1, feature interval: 11.9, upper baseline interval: 21.5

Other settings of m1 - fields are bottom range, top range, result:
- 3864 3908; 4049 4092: 1.59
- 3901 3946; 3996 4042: 1.62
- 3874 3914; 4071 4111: 1.50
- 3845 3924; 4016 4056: 1.54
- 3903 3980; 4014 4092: 1.67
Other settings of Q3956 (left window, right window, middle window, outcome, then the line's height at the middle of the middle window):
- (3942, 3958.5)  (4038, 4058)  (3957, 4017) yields 0.07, 17.7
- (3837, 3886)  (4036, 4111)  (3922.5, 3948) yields 0.36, 15.7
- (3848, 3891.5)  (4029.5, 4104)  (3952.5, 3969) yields 0.40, 16.8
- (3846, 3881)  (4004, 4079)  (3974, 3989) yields 0.09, 18.7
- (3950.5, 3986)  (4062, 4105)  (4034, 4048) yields -0.18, 18.2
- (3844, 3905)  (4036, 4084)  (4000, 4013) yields -0.14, 19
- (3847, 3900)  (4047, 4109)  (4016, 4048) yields -0.13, 19.4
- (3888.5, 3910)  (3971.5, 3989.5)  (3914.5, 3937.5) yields 0.22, 15.1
